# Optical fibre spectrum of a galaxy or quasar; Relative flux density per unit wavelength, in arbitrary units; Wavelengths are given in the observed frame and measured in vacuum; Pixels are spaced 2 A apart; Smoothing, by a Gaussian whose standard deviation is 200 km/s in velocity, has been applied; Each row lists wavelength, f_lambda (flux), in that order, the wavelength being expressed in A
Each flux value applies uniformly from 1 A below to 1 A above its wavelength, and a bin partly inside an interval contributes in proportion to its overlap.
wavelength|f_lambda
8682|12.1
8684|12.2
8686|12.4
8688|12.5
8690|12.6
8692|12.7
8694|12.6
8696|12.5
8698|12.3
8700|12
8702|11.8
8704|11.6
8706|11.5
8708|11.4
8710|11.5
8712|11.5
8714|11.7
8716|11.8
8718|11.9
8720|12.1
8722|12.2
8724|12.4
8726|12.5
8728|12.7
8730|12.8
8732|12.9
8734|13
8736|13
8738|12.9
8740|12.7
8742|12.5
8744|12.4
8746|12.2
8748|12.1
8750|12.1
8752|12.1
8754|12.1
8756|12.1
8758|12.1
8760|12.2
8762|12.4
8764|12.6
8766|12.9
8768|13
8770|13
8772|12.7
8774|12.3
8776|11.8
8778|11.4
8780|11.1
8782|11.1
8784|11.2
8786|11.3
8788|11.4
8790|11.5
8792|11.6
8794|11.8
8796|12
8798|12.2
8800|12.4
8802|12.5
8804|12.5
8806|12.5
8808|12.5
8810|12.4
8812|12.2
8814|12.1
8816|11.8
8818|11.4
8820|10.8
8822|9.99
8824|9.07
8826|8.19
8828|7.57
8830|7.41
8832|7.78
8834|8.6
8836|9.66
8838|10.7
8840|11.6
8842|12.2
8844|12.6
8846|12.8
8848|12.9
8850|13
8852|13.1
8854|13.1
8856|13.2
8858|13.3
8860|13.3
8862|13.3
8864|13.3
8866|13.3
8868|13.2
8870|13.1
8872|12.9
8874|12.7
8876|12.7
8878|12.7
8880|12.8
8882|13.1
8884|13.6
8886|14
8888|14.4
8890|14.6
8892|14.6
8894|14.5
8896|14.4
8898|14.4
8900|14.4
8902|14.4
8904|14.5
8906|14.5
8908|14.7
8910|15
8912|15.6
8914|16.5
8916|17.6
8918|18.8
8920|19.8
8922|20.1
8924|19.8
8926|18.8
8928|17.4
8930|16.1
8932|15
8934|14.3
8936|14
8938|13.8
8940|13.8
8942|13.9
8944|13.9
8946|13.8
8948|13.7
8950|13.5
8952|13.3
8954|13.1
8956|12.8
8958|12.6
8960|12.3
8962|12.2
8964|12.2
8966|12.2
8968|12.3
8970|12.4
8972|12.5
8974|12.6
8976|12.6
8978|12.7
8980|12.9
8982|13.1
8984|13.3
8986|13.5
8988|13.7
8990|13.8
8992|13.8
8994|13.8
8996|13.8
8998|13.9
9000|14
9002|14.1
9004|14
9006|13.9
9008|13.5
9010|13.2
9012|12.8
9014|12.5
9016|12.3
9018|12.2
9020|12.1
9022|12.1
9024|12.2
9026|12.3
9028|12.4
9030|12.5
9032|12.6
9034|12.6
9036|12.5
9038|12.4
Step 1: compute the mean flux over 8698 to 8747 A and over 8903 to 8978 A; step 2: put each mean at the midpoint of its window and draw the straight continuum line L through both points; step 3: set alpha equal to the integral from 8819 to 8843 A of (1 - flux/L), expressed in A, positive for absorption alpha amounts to 7.07 A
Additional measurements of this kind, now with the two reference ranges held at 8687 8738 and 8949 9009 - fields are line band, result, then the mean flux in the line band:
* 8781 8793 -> 1.09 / 11.3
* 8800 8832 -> 4.50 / 10.8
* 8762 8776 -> -0.26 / 12.7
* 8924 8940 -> -3.44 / 15.8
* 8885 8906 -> -2.55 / 14.4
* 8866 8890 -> -0.86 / 13.3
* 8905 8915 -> -1.82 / 15.3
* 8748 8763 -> 0.28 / 12.2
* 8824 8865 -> 4.42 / 11.3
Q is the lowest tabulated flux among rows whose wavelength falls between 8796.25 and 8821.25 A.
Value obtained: 10.8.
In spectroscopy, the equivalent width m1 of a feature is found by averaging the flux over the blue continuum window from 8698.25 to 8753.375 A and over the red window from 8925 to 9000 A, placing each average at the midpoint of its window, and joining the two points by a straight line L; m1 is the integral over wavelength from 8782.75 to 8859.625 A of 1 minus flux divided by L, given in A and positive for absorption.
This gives 8.2 A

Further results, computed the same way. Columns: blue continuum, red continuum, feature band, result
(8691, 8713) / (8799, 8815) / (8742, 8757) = -0.04 A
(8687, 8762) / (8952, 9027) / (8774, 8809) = 1.69 A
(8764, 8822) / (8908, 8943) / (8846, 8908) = 5.09 A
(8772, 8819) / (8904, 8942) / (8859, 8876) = 1.50 A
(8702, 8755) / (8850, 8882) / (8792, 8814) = 0.72 A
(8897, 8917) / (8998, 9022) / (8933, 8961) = 1.74 A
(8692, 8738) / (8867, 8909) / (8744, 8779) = 0.91 A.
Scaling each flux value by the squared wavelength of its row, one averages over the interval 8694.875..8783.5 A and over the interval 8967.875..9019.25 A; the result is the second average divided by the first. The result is 1.15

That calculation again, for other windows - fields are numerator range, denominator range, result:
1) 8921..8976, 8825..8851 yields 1.39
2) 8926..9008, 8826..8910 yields 1.09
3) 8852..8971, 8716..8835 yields 1.26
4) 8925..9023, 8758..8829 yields 1.20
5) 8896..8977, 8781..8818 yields 1.26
